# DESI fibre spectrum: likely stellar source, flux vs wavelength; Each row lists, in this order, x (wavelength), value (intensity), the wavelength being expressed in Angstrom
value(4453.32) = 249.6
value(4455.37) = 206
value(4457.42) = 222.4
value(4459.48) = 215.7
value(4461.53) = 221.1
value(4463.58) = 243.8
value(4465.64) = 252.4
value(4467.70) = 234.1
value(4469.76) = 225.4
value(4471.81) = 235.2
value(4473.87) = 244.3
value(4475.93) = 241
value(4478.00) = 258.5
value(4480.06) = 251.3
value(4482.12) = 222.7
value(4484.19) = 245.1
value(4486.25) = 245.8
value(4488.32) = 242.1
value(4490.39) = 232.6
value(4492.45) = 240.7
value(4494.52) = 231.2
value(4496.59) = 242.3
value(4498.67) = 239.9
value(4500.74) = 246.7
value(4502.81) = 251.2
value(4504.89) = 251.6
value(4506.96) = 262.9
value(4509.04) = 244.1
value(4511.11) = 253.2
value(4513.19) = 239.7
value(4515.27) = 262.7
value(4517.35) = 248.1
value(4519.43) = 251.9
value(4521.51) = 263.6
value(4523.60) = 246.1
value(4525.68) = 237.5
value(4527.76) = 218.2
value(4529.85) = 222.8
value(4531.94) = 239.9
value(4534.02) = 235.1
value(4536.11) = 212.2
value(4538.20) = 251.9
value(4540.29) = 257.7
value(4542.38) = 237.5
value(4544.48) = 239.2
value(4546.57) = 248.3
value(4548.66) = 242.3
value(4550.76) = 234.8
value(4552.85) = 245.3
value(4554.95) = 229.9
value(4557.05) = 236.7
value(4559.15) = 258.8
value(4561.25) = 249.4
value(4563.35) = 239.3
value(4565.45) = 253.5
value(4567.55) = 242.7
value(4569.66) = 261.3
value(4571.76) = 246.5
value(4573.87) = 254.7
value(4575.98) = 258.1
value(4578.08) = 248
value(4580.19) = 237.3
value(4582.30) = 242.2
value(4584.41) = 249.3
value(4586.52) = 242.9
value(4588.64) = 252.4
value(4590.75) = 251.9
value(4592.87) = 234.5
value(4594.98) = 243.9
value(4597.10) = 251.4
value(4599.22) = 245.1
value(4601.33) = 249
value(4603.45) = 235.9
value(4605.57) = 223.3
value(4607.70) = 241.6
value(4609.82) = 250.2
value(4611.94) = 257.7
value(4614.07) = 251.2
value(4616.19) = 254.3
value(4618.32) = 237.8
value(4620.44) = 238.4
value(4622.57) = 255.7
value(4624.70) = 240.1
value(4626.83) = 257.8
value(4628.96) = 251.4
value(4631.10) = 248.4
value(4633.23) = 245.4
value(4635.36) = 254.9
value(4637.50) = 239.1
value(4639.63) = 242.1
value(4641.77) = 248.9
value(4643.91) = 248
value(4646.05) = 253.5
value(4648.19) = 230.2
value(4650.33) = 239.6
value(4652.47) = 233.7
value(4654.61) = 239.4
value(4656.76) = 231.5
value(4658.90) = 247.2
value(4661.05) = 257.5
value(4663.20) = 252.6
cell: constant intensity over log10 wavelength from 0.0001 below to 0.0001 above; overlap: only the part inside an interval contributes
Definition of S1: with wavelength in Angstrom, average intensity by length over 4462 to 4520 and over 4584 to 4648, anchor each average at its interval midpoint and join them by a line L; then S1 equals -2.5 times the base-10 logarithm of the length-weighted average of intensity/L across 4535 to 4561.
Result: 0.02 mag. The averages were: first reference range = 244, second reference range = 246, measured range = 241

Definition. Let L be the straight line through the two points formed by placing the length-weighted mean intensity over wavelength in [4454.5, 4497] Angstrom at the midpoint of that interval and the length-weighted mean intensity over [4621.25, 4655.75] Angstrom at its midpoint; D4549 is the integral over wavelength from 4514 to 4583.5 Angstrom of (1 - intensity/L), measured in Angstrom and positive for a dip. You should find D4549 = -1.1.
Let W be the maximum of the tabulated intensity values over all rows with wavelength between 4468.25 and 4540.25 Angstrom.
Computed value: 263.6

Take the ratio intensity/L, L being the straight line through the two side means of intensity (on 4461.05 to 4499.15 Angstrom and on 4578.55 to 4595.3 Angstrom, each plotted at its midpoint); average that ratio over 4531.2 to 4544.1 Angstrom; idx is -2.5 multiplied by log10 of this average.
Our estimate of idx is 0.014 mag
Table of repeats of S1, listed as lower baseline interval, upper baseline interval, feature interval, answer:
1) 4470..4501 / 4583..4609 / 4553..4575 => -0.02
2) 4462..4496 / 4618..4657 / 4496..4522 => -0.04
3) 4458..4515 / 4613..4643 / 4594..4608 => 0.02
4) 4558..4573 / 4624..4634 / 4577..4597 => 0.02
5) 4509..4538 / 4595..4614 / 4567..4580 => -0.03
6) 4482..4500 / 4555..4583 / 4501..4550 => -0.01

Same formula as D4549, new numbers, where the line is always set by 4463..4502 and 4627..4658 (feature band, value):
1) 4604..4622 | -0.1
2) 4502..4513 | -0.5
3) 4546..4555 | 0.0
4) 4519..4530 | 0.0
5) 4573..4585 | -0.3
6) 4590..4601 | -0.1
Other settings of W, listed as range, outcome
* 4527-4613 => 261.3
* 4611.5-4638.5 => 257.8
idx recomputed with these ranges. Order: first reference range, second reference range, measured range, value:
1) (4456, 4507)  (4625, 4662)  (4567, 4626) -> -0.01 mag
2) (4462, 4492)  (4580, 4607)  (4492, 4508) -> -0.02 mag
